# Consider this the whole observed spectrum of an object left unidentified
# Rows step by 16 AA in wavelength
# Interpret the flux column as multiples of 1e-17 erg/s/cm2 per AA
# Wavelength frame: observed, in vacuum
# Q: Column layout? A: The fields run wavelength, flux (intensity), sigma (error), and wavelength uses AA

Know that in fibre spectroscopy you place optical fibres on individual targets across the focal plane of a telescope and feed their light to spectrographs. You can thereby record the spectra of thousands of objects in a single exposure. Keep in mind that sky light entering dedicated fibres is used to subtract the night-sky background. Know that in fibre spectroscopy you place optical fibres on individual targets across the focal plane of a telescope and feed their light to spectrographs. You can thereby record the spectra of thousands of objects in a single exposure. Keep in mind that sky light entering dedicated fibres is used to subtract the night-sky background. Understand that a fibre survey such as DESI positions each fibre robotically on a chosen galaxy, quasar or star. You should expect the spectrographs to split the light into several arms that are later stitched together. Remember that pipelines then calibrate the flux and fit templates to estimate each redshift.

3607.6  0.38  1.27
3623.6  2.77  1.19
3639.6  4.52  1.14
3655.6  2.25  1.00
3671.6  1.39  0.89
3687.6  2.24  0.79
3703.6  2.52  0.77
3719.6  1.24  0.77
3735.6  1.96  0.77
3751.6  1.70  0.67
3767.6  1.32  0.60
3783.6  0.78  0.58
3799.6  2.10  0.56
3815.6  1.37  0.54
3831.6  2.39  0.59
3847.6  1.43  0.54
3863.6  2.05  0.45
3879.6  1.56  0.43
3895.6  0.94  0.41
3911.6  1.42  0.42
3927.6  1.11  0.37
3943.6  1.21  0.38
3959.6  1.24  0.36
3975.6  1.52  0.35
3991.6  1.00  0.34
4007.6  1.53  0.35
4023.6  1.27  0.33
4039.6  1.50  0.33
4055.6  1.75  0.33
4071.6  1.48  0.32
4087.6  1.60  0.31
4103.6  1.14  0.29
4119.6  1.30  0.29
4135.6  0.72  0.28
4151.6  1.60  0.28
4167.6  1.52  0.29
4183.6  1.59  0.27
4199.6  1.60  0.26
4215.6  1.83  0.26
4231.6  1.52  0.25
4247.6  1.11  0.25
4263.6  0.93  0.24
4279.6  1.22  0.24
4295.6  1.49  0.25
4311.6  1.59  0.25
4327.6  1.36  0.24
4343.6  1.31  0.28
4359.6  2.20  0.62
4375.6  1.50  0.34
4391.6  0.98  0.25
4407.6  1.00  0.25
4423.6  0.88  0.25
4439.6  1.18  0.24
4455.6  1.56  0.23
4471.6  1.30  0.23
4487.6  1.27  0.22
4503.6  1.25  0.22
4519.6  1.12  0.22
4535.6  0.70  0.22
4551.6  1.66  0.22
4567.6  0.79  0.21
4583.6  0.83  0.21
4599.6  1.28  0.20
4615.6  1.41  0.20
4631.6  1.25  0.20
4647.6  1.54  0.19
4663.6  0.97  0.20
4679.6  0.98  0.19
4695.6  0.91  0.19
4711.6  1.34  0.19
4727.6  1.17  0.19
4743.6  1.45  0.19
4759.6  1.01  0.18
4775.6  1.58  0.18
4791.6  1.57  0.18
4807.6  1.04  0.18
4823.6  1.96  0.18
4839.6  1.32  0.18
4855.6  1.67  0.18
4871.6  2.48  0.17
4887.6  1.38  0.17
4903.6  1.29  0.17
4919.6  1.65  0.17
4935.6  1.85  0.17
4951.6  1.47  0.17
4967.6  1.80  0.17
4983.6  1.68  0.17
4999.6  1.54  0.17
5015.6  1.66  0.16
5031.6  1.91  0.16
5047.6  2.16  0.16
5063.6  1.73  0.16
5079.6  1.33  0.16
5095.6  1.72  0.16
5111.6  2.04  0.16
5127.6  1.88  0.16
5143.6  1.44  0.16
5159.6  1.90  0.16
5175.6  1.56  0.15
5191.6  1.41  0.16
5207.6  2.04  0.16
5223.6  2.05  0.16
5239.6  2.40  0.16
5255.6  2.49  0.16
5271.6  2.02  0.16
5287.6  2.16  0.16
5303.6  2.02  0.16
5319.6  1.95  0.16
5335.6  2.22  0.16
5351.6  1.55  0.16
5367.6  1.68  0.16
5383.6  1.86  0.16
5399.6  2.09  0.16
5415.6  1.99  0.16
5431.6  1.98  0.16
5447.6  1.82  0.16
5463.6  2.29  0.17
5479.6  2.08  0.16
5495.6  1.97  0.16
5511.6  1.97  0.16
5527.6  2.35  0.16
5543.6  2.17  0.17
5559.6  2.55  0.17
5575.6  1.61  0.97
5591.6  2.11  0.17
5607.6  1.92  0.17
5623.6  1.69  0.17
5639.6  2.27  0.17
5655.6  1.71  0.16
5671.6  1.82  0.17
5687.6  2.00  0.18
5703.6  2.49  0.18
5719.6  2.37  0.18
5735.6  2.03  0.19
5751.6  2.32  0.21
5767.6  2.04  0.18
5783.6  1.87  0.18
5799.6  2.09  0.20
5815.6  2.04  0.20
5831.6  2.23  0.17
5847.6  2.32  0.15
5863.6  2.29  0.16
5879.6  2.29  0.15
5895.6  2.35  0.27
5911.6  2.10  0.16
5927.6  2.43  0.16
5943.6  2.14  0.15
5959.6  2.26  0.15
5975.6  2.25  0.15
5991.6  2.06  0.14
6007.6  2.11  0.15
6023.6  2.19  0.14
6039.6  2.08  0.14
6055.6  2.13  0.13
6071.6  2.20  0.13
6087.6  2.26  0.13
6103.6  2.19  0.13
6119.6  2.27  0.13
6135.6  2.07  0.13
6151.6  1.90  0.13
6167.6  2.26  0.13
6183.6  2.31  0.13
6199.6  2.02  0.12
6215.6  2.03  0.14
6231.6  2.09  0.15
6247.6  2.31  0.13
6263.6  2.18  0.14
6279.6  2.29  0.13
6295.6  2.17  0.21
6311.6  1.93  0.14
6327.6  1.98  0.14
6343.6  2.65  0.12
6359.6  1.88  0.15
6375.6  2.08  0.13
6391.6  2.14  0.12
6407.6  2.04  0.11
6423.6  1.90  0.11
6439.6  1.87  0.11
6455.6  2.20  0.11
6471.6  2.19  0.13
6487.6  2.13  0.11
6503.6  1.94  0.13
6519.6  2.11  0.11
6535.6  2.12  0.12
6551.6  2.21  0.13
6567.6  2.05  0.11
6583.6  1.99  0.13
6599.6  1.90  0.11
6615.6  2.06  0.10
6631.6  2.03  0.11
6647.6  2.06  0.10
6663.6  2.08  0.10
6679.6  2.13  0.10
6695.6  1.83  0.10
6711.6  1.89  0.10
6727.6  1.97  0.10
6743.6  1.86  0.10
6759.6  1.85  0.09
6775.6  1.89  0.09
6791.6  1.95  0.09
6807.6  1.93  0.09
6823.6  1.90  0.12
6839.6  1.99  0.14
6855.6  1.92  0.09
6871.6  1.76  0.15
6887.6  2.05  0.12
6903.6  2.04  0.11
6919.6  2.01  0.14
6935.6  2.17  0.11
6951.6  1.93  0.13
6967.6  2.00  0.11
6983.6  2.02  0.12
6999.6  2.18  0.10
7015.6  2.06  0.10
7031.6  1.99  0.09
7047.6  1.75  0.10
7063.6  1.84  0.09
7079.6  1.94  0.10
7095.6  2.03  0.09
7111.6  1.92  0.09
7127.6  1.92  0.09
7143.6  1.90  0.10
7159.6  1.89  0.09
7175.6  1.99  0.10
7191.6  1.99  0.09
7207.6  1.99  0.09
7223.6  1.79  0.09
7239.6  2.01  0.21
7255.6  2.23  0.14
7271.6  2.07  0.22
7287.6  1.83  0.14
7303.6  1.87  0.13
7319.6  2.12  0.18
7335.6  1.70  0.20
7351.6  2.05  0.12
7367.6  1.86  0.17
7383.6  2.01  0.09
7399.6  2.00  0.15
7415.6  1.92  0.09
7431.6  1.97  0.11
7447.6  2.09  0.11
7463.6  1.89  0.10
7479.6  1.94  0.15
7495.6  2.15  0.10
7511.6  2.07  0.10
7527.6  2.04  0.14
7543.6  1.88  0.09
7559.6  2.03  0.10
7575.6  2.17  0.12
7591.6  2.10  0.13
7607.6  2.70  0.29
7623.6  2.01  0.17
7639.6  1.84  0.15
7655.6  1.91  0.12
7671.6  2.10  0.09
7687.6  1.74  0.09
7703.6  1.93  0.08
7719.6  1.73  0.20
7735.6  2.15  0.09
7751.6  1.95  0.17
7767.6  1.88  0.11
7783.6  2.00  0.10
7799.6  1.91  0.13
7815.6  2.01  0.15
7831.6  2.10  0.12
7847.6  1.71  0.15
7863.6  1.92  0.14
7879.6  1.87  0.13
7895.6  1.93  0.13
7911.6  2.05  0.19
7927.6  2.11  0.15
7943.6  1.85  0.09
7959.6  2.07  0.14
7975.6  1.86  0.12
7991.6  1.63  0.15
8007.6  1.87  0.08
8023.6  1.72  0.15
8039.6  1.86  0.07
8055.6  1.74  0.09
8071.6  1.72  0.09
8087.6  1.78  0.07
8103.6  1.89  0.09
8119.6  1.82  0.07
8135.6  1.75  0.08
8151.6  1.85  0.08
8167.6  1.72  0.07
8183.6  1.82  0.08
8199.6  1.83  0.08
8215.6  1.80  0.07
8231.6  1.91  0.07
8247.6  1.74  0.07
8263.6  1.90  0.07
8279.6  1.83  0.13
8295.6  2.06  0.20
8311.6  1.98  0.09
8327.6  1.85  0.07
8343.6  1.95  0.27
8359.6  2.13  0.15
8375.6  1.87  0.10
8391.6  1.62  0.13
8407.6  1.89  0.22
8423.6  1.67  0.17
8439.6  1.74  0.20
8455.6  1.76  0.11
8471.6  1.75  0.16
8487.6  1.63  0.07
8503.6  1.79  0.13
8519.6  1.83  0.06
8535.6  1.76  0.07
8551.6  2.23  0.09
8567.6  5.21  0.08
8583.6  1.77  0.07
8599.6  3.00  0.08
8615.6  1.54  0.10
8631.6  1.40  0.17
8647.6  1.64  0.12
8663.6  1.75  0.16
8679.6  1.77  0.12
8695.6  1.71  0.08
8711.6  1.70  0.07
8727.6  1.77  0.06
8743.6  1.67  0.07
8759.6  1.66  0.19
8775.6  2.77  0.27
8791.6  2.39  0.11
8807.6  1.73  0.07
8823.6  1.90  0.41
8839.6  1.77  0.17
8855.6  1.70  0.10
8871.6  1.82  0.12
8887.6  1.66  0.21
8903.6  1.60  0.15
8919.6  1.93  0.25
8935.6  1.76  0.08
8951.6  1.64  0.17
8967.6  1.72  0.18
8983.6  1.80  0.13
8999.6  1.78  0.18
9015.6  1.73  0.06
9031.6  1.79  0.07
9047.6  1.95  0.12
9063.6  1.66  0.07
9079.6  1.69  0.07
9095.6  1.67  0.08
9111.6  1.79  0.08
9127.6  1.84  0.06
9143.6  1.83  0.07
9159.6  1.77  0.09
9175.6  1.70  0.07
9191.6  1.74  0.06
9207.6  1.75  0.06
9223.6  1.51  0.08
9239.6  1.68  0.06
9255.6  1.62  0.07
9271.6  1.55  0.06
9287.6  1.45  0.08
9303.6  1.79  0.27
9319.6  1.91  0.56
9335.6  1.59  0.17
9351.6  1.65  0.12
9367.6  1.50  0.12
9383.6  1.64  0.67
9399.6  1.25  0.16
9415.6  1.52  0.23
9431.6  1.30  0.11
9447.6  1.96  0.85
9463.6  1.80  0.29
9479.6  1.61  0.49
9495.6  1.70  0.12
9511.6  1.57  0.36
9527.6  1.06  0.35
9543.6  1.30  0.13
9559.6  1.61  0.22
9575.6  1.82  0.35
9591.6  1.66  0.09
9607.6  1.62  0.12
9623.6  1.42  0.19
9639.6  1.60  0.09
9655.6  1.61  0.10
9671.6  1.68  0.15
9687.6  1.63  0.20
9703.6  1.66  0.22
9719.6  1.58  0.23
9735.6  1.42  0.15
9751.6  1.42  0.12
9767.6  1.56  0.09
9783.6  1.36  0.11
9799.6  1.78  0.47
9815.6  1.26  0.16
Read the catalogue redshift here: 0.306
